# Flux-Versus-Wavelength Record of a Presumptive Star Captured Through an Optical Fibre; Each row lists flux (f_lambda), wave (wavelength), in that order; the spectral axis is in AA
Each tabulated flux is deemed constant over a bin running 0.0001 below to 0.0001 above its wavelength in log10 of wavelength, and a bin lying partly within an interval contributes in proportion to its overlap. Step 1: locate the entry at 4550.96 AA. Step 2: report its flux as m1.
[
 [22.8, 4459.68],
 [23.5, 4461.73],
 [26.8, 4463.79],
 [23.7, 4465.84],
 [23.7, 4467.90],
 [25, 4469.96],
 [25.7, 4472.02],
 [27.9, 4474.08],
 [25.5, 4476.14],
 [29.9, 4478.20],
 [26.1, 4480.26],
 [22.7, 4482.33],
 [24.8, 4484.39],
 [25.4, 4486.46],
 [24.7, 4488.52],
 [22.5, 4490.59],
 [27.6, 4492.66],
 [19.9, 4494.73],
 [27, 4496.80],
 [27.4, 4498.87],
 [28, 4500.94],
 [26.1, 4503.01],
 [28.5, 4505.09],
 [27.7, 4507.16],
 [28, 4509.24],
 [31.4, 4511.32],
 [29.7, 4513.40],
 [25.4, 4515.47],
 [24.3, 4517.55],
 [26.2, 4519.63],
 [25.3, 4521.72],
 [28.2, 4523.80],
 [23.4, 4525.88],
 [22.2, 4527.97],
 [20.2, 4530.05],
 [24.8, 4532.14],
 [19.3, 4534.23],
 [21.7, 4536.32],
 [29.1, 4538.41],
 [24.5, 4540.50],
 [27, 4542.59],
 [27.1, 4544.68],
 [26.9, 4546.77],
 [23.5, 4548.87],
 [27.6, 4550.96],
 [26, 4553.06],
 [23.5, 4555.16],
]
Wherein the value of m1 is 27.6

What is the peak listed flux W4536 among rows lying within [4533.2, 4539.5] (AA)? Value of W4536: 29.1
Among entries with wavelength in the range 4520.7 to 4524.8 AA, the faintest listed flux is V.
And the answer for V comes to 25.3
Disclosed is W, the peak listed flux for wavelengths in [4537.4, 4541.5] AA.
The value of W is 29.1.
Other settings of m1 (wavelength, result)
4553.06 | 26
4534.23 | 19.3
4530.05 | 20.2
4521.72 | 25.3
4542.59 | 27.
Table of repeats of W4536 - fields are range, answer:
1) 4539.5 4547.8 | 27.1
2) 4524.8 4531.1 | 23.4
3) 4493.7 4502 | 28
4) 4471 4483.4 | 29.9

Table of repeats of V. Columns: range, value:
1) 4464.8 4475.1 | 23.7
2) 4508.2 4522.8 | 24.3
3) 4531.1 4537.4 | 19.3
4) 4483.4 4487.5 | 24.8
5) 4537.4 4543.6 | 24.5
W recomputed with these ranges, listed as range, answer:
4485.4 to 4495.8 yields 27.6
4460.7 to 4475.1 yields 27.9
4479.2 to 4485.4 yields 26.1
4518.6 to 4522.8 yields 26.2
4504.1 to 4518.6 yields 31.4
